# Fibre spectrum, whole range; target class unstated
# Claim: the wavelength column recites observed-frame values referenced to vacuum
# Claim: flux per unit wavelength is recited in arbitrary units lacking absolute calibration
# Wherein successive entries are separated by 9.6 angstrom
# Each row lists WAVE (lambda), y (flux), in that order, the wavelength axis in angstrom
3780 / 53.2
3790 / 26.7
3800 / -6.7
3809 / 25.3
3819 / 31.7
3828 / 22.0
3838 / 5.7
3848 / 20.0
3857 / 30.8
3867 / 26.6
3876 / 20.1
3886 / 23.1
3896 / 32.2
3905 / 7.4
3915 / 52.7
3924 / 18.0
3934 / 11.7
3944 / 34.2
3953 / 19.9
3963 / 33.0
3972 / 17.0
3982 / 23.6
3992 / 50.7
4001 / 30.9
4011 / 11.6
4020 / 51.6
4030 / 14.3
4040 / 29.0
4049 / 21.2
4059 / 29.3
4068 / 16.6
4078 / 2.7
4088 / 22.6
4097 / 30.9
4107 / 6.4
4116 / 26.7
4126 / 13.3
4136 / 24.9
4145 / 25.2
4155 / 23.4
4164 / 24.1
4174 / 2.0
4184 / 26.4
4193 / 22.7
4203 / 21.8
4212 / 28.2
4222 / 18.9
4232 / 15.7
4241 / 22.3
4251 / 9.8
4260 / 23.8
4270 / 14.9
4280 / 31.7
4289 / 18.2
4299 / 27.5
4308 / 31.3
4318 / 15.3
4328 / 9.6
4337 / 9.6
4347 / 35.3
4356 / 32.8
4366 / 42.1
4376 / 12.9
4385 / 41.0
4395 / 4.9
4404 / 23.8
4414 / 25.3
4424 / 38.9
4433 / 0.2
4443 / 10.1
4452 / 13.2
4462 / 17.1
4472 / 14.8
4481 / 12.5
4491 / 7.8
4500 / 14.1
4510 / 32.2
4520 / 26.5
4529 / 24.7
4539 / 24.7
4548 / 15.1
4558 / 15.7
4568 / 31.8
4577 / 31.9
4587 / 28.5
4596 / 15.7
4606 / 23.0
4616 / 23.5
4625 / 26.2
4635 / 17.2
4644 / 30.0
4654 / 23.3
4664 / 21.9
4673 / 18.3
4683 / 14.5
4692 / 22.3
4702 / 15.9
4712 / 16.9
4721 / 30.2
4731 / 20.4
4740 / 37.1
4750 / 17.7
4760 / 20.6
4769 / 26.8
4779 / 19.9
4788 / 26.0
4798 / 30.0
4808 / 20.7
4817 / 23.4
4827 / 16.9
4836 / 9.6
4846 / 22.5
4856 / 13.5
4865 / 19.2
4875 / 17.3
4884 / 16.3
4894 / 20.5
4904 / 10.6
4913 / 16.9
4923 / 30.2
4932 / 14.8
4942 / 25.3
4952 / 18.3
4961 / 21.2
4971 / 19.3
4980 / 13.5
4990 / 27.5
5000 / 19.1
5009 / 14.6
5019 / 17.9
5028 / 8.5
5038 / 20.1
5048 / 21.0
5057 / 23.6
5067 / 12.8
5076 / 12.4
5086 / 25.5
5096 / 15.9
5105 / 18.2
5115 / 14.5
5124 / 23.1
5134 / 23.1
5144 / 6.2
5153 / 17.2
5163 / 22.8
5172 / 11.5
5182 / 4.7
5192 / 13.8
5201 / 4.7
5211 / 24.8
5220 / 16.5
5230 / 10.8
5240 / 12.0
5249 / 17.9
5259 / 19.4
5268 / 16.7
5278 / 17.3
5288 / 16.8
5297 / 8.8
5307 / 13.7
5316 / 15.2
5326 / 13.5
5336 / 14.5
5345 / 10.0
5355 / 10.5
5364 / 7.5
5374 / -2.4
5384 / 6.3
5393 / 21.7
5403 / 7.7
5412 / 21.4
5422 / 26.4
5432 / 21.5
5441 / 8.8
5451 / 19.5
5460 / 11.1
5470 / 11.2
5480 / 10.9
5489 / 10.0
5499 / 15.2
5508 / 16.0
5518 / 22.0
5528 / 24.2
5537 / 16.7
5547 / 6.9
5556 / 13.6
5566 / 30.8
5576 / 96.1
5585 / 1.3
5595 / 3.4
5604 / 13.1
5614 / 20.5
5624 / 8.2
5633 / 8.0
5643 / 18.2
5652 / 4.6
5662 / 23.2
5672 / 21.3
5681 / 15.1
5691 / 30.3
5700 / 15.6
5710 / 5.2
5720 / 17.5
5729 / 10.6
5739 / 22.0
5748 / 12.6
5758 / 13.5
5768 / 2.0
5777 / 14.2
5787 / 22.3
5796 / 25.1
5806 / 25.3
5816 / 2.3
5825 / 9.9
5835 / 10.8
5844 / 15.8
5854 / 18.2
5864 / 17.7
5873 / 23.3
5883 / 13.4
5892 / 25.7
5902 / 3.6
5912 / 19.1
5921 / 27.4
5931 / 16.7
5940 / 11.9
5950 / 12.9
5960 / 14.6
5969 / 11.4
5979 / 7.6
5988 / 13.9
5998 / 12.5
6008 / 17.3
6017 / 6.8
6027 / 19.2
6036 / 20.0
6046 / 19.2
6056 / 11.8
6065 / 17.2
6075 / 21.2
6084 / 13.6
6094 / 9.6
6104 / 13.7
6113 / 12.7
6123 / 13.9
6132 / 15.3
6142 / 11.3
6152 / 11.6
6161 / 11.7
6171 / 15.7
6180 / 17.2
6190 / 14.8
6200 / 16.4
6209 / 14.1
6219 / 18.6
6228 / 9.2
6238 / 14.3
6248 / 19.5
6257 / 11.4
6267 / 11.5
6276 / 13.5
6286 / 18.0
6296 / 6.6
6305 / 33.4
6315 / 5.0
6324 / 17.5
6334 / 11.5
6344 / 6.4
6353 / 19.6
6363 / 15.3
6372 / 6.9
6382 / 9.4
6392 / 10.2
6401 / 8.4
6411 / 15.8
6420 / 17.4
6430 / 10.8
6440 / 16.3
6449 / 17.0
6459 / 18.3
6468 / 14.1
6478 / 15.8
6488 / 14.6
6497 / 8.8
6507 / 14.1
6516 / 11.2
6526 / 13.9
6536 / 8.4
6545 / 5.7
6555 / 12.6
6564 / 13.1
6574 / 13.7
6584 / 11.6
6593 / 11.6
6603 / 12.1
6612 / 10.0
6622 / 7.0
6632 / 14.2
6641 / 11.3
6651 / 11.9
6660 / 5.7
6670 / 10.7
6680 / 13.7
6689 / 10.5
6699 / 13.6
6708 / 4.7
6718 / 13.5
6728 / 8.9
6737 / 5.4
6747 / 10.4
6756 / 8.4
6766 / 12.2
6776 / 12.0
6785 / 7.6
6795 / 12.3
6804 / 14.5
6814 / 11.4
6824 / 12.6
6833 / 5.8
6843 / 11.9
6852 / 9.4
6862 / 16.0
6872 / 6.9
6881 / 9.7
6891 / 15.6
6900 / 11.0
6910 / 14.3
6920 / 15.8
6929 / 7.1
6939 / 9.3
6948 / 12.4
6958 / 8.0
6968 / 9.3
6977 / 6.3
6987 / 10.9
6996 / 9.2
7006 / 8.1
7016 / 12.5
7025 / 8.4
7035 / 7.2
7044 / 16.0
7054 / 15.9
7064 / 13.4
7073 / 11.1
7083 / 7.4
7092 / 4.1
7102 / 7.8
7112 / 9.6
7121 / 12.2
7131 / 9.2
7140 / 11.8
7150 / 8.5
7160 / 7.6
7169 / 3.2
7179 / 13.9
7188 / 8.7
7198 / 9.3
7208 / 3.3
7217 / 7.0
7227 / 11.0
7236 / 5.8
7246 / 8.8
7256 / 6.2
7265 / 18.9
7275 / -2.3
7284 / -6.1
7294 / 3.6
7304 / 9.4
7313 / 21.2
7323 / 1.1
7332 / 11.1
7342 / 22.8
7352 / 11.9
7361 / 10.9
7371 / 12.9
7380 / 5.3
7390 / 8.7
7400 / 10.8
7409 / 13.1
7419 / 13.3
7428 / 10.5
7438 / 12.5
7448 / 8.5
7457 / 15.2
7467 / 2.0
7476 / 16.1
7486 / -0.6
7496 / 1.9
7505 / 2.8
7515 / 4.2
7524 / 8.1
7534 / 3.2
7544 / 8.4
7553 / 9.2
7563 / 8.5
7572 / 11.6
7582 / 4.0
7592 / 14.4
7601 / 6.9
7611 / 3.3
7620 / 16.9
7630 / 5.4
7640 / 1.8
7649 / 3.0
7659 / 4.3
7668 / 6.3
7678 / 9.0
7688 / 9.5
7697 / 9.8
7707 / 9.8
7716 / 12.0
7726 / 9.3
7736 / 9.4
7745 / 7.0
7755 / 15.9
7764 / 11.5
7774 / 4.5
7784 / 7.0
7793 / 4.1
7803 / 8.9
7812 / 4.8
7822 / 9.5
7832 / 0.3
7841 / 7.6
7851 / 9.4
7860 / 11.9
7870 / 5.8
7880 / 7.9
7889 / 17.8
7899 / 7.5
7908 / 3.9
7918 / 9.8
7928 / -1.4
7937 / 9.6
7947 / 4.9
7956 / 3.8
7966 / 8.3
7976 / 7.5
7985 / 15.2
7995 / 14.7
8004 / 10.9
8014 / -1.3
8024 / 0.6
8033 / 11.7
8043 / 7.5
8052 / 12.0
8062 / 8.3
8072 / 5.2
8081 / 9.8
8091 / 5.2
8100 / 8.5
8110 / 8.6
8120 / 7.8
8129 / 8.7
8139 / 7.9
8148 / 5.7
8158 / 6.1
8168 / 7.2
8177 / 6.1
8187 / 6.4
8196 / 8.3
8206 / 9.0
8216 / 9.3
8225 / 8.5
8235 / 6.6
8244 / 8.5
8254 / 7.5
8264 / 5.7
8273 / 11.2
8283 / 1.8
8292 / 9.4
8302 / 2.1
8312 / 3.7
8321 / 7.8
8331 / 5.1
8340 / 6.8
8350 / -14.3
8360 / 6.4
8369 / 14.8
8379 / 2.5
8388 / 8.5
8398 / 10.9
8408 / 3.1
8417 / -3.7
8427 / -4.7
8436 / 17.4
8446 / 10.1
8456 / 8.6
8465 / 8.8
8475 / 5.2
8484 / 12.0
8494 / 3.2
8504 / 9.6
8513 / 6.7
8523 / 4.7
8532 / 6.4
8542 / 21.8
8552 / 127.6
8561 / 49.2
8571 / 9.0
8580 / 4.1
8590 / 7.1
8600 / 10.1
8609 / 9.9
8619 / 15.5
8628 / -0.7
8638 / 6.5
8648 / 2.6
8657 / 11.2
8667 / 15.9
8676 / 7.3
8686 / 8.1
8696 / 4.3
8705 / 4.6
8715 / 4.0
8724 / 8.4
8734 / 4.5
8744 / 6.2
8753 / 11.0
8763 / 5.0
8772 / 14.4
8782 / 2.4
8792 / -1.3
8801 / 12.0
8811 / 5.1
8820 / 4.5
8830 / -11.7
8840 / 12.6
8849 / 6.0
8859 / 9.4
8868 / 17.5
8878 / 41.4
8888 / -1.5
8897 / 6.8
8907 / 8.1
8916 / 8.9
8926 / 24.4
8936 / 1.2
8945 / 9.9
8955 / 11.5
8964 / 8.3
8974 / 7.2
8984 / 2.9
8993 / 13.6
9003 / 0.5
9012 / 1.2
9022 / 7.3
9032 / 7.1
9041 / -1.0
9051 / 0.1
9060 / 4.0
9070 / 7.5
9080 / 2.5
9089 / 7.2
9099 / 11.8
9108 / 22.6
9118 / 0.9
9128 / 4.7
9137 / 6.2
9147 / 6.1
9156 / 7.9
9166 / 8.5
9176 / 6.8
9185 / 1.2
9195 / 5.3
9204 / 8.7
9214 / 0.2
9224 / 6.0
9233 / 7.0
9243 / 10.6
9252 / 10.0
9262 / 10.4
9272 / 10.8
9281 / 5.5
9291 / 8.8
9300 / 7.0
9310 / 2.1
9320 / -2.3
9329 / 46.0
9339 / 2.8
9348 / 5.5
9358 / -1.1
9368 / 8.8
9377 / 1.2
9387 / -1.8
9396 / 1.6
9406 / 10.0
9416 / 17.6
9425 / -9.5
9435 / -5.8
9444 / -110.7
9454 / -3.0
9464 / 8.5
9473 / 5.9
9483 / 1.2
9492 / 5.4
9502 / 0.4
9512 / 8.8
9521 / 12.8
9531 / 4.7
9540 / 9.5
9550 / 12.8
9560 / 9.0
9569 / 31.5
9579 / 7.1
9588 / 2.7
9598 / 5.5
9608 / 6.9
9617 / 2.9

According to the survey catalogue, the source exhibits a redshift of 1.29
